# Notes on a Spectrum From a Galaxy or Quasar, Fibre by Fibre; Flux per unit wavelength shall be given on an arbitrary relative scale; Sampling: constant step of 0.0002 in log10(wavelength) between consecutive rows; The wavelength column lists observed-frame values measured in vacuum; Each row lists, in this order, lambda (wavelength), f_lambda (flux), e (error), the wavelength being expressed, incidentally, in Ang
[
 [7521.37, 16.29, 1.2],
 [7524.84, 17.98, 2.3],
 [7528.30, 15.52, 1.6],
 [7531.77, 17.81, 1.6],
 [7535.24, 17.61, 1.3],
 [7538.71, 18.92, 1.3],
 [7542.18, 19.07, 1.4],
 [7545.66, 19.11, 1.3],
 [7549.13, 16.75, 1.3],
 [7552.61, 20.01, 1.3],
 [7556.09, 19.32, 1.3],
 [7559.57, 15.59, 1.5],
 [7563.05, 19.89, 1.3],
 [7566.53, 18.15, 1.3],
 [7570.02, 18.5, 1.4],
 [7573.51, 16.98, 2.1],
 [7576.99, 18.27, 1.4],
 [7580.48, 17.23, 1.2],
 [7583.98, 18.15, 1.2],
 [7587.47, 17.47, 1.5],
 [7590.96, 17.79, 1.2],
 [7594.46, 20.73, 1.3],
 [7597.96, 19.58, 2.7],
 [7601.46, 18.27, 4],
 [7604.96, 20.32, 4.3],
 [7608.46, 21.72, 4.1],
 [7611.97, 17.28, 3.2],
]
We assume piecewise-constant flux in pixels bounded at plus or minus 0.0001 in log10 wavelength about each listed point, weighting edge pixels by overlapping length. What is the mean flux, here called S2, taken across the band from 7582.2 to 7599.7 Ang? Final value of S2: 18.7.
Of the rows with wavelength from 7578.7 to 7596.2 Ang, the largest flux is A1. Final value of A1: 20.73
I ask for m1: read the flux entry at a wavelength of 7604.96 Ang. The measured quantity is 20.32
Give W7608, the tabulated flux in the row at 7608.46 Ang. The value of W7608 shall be 21.72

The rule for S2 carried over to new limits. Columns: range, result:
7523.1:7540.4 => 17.6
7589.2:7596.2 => 19.3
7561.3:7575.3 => 18.4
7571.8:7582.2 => 17.5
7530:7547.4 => 18.5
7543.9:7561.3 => 18.2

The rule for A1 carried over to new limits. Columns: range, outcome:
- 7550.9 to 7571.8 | 20.01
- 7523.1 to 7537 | 17.98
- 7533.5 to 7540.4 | 18.92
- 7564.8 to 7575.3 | 18.5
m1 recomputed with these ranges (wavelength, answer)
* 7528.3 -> 15.52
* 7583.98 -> 18.15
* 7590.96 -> 17.79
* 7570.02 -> 18.5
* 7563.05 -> 19.89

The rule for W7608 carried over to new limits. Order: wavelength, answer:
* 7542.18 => 19.07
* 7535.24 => 17.61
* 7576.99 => 18.27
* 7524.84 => 17.98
